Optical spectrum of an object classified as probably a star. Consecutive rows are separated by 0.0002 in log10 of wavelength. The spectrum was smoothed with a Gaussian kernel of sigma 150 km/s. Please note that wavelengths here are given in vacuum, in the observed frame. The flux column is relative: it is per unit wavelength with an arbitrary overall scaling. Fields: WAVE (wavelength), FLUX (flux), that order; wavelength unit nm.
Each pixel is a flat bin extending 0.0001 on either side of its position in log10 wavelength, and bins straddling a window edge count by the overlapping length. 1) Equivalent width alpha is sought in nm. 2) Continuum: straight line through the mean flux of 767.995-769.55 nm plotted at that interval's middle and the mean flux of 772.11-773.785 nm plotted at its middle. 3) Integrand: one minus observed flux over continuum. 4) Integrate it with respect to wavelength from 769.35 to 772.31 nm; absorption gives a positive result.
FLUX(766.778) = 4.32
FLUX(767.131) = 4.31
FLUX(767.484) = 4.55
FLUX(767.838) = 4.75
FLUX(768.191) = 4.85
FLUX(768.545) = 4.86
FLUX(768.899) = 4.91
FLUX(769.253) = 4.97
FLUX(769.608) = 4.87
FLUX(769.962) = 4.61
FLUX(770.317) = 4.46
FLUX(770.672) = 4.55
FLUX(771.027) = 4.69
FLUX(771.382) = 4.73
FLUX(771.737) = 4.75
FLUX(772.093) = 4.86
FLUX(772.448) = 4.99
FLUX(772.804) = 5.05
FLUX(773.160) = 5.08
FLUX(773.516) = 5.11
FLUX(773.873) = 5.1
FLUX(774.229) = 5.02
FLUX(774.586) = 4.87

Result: 0.16 nm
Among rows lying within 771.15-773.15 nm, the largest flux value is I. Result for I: 5.05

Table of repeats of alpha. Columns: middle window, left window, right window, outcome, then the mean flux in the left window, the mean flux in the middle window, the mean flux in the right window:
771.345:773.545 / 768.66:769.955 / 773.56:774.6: 0.016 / 4.87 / 4.94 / 5.03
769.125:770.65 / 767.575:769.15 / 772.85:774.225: 0.064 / 4.83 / 4.7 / 5.08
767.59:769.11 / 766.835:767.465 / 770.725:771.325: -0.124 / 4.38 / 4.83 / 4.67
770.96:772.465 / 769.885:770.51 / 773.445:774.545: -0.020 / 4.52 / 4.79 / 5.04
